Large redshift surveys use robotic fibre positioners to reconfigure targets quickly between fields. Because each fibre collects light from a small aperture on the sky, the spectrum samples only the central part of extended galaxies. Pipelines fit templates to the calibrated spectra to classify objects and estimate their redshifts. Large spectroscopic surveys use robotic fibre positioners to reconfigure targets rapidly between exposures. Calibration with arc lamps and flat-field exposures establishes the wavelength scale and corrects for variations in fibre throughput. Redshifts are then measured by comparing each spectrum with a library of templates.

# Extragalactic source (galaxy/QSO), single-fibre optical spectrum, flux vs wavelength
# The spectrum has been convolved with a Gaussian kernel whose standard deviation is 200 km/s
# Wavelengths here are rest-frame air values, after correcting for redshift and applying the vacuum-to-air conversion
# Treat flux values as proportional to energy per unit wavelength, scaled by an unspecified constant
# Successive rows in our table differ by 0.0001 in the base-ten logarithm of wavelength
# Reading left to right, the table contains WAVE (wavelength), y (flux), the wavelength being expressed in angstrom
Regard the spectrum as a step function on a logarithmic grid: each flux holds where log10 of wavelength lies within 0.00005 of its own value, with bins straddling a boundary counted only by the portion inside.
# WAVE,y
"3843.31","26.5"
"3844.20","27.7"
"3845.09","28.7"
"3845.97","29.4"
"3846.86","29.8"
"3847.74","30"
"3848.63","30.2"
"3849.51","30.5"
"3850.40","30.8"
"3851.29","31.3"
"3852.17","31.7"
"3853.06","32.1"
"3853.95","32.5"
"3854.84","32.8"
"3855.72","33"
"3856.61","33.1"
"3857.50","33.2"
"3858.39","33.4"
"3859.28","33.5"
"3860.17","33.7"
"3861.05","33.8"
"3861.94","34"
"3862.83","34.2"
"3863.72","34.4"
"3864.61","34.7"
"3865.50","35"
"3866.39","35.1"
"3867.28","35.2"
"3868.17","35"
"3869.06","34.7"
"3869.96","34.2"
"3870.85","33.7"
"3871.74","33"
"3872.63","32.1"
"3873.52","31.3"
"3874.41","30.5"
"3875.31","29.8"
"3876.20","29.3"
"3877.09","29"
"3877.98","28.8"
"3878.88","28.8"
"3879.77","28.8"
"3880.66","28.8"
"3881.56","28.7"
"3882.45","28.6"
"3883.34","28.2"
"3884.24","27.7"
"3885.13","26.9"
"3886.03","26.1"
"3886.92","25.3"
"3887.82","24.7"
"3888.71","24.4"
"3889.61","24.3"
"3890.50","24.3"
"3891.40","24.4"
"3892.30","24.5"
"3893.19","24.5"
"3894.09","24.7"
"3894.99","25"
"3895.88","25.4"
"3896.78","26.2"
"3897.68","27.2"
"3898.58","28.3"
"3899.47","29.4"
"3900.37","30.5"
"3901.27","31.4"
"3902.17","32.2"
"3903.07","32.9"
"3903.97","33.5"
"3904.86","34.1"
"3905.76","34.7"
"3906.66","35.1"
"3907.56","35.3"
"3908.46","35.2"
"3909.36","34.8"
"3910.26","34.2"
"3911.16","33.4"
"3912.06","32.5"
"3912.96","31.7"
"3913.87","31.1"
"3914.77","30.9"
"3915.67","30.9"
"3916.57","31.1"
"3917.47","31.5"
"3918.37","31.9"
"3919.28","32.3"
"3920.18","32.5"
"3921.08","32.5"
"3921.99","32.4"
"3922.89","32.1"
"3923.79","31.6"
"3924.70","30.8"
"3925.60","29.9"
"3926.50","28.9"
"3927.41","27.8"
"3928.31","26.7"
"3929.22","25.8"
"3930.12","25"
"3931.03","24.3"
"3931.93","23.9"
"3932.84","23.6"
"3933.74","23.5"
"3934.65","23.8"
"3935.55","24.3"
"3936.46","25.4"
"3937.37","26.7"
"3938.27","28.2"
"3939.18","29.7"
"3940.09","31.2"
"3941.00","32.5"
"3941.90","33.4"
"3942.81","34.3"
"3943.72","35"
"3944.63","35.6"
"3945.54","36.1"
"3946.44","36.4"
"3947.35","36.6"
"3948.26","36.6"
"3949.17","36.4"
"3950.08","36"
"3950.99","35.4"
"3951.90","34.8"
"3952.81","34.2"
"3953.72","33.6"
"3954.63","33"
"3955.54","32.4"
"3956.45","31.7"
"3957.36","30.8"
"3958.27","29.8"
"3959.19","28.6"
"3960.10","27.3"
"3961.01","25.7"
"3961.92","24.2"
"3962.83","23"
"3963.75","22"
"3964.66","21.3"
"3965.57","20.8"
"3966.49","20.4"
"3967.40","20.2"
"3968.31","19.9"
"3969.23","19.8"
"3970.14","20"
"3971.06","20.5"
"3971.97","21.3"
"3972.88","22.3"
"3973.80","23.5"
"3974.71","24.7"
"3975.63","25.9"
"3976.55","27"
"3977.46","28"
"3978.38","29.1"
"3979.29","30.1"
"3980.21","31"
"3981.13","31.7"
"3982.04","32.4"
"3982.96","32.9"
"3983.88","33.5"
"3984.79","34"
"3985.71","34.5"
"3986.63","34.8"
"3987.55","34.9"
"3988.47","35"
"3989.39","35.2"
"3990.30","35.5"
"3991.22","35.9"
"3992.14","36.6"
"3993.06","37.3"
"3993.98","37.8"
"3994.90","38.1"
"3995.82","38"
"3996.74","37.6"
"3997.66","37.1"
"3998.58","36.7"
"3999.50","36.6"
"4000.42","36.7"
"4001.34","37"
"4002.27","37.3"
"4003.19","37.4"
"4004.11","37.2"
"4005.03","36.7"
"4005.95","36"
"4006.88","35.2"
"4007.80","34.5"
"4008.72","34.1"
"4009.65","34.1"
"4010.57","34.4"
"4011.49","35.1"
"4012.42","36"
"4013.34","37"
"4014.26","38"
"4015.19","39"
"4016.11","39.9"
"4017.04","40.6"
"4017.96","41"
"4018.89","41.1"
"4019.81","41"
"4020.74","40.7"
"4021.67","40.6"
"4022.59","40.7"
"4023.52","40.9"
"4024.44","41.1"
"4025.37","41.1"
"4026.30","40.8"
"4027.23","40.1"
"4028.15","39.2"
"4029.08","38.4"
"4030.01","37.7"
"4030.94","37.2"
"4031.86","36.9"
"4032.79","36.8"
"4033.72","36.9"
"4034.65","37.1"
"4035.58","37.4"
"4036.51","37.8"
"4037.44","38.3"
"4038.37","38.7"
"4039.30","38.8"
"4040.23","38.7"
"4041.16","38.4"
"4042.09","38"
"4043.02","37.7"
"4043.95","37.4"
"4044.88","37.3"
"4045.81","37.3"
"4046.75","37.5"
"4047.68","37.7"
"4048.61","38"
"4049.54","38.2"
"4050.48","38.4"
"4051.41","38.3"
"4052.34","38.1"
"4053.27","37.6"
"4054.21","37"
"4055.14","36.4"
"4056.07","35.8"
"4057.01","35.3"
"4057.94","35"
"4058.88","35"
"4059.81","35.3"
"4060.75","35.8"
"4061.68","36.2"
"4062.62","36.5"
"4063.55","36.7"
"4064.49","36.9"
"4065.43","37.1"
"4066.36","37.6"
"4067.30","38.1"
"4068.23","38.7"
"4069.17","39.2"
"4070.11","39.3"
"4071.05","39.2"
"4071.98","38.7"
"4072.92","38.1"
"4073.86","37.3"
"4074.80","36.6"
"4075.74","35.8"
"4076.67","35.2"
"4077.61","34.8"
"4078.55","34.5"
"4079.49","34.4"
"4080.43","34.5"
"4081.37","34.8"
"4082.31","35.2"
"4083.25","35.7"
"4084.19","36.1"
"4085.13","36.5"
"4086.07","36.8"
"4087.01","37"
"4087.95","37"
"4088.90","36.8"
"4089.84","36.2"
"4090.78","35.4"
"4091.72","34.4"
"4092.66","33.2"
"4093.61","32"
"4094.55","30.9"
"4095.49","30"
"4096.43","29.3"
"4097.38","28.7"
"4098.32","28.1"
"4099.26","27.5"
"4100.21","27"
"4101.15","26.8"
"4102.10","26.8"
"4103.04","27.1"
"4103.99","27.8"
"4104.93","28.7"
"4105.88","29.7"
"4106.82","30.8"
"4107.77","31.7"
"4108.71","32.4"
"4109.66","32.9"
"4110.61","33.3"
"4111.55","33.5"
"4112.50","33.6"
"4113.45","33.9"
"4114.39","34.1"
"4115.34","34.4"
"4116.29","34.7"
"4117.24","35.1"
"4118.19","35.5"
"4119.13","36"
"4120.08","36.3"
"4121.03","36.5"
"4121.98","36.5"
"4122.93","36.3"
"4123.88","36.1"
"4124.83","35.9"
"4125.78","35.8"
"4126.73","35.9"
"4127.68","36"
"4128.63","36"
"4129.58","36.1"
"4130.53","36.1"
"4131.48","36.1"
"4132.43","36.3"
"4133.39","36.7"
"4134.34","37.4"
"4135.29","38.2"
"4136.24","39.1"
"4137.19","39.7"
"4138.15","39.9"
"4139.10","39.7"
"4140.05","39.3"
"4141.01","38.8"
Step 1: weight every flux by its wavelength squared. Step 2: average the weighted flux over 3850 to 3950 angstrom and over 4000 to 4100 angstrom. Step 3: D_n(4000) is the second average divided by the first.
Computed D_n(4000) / 1.29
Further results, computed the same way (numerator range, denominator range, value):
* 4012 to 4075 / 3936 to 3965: 1.28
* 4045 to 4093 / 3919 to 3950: 1.29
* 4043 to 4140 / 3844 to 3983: 1.30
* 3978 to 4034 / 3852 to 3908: 1.29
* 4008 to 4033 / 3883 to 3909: 1.44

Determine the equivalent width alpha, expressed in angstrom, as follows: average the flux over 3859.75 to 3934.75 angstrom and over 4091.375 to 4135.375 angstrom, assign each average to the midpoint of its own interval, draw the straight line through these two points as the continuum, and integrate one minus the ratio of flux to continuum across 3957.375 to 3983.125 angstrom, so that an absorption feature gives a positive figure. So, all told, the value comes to 4.9 angstrom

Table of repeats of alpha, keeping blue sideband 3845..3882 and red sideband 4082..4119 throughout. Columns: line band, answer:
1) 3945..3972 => 3.2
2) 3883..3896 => 2.7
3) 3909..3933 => 1.4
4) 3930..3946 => 1.7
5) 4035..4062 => -4.1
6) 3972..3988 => 1.2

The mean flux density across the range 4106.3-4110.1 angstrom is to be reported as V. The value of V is 31.9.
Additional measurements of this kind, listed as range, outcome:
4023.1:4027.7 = 40.8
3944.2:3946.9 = 36.1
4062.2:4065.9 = 36.8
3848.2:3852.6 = 30.9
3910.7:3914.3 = 32.1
